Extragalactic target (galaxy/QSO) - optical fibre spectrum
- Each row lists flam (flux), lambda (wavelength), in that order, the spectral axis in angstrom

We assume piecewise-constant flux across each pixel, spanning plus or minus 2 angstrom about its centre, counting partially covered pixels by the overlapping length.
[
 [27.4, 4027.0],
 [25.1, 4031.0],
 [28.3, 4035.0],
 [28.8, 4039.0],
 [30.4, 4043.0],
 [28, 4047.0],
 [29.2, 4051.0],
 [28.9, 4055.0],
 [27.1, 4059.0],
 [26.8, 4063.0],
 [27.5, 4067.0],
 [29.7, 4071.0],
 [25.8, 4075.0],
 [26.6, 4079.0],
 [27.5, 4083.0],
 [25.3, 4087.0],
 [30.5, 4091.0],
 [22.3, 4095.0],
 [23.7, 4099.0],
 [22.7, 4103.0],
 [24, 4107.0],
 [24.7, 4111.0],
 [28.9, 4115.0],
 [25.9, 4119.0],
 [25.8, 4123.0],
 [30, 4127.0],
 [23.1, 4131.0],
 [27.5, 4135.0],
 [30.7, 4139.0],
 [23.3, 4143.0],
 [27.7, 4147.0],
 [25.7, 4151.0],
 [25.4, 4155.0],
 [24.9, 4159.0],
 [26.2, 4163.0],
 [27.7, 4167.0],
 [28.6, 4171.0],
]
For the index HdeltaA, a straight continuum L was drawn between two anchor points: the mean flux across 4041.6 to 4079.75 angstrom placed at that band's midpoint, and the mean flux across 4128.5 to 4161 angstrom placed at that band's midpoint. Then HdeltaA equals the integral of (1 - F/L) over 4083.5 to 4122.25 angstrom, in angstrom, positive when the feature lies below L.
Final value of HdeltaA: 2.31 angstrom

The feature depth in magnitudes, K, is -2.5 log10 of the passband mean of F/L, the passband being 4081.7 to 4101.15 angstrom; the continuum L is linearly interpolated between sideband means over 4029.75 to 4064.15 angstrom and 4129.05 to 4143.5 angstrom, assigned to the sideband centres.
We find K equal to 0.06 mag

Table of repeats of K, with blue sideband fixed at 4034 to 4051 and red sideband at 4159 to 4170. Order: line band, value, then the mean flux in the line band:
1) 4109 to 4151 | 0.03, 26.7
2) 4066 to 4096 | 0.05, 27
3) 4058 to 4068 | 0.06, 27.1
